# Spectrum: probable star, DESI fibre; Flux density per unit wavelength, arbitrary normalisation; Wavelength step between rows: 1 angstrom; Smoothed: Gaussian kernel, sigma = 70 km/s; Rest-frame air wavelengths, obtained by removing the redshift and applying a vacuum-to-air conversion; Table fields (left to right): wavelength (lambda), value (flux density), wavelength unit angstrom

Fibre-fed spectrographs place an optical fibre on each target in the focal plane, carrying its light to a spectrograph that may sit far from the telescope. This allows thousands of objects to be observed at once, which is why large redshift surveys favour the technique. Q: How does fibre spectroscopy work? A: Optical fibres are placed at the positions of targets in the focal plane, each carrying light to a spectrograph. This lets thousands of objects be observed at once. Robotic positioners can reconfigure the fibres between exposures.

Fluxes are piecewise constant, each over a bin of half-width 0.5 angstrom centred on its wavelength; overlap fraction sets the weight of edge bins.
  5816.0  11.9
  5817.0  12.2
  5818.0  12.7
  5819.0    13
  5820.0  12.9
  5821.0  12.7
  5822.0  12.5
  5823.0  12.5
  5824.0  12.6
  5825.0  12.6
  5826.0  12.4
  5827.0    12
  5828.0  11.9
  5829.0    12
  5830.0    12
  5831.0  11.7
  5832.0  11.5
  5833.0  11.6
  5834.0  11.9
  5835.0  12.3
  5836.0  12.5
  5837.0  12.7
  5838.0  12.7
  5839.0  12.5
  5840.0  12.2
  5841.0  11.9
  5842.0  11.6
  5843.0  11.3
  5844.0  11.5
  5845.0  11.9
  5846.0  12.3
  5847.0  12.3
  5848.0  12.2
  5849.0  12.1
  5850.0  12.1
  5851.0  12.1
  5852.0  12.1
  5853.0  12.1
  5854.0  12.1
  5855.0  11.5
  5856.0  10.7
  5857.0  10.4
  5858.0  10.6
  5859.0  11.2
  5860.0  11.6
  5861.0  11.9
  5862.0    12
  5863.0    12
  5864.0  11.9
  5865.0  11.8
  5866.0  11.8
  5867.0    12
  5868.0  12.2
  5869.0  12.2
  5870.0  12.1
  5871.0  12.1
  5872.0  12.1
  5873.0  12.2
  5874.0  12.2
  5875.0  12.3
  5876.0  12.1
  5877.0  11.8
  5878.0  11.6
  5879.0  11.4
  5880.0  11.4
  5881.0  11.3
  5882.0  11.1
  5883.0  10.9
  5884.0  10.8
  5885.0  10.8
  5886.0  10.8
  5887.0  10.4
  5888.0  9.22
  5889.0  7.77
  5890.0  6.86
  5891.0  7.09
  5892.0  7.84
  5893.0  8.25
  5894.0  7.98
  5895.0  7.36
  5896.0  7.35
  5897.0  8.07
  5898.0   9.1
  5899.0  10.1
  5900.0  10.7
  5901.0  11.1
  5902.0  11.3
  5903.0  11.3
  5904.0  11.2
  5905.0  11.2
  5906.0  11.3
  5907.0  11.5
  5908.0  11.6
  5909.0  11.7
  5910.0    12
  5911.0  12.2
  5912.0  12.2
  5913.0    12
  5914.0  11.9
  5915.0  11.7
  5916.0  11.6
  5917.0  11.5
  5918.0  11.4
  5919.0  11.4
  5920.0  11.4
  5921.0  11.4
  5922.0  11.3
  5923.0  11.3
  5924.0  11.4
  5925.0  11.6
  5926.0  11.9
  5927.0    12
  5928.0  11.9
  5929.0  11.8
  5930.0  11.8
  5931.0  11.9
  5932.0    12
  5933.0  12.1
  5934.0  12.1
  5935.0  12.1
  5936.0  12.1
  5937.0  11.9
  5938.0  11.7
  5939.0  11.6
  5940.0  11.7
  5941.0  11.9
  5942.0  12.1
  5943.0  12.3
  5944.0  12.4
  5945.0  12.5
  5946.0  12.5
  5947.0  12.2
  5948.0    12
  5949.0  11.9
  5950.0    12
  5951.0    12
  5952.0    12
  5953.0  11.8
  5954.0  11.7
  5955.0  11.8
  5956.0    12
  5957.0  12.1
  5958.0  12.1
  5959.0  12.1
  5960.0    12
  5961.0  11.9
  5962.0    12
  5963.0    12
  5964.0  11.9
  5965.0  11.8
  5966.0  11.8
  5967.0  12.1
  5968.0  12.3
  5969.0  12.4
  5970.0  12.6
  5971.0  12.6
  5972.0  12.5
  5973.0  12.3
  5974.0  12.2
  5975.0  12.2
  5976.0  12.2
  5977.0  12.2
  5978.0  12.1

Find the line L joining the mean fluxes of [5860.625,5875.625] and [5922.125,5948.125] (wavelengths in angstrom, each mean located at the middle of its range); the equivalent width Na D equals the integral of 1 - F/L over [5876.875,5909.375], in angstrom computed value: 5.3 angstrom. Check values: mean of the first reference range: 12.1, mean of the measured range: 10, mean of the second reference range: 11.9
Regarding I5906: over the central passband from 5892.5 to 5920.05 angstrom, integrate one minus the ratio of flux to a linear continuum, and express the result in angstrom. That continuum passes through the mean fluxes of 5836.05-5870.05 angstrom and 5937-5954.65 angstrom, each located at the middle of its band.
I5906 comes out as 2.85 angstrom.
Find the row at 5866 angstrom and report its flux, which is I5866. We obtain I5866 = 11.8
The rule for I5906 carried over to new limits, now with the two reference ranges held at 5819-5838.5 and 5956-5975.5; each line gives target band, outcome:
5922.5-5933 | 0.35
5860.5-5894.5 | 3.74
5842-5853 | 0.26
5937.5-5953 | 0.16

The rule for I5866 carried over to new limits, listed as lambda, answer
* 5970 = 12.6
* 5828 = 11.9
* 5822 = 12.5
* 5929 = 11.8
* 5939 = 11.6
